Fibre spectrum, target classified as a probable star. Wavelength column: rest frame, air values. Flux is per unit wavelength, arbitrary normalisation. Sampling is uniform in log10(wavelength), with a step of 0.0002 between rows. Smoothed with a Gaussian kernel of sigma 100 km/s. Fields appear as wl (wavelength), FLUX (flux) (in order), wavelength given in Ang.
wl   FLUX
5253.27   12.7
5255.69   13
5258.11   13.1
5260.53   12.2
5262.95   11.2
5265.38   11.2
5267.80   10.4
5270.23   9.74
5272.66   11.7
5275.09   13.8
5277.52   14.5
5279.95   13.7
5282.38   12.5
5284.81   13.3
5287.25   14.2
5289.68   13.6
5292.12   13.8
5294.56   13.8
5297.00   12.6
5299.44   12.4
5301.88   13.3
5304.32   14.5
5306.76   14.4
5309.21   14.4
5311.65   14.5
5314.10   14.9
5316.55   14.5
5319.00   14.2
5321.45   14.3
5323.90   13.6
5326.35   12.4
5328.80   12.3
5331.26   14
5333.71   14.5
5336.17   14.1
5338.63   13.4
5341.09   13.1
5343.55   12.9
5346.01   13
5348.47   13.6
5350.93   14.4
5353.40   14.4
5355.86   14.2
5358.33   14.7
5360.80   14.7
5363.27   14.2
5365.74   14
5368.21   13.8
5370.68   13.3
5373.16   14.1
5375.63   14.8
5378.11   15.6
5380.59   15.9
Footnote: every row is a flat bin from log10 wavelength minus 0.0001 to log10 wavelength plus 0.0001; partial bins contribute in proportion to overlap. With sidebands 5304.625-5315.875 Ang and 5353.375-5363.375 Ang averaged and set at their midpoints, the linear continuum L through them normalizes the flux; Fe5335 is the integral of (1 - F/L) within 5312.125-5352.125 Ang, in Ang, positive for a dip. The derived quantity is 2.20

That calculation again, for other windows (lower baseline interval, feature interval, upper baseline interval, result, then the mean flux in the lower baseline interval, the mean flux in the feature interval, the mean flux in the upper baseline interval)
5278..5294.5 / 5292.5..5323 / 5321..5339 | -0.92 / 13.6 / 14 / 13.6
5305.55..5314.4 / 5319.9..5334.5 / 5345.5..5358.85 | 0.85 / 14.5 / 13.5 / 14.1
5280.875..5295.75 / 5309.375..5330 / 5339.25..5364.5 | -0.23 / 13.5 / 13.9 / 13.9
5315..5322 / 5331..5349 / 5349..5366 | 1.01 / 14.4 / 13.6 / 14.4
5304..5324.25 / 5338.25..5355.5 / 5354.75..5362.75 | 1.06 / 14.4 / 13.6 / 14.5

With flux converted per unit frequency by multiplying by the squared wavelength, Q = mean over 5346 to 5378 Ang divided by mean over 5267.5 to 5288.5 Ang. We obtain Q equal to 1.15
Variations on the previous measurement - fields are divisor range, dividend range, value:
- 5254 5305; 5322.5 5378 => 1.11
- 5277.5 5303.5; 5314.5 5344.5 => 1.03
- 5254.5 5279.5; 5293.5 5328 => 1.16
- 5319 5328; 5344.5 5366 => 1.06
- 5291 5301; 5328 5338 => 1.06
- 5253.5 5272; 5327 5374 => 1.23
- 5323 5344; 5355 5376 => 1.07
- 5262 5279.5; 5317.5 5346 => 1.16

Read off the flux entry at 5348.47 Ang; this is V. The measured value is 13.6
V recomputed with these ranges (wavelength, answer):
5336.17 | 14.1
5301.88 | 13.3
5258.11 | 13.1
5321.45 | 14.3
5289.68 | 13.6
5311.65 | 14.5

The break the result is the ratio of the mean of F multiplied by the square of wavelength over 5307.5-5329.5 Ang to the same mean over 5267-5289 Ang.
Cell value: 1.11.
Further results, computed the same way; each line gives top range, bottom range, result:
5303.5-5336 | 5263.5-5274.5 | 1.31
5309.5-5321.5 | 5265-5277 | 1.27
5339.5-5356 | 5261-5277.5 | 1.21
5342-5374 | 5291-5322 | 1.02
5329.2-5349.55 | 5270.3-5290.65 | 1.05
